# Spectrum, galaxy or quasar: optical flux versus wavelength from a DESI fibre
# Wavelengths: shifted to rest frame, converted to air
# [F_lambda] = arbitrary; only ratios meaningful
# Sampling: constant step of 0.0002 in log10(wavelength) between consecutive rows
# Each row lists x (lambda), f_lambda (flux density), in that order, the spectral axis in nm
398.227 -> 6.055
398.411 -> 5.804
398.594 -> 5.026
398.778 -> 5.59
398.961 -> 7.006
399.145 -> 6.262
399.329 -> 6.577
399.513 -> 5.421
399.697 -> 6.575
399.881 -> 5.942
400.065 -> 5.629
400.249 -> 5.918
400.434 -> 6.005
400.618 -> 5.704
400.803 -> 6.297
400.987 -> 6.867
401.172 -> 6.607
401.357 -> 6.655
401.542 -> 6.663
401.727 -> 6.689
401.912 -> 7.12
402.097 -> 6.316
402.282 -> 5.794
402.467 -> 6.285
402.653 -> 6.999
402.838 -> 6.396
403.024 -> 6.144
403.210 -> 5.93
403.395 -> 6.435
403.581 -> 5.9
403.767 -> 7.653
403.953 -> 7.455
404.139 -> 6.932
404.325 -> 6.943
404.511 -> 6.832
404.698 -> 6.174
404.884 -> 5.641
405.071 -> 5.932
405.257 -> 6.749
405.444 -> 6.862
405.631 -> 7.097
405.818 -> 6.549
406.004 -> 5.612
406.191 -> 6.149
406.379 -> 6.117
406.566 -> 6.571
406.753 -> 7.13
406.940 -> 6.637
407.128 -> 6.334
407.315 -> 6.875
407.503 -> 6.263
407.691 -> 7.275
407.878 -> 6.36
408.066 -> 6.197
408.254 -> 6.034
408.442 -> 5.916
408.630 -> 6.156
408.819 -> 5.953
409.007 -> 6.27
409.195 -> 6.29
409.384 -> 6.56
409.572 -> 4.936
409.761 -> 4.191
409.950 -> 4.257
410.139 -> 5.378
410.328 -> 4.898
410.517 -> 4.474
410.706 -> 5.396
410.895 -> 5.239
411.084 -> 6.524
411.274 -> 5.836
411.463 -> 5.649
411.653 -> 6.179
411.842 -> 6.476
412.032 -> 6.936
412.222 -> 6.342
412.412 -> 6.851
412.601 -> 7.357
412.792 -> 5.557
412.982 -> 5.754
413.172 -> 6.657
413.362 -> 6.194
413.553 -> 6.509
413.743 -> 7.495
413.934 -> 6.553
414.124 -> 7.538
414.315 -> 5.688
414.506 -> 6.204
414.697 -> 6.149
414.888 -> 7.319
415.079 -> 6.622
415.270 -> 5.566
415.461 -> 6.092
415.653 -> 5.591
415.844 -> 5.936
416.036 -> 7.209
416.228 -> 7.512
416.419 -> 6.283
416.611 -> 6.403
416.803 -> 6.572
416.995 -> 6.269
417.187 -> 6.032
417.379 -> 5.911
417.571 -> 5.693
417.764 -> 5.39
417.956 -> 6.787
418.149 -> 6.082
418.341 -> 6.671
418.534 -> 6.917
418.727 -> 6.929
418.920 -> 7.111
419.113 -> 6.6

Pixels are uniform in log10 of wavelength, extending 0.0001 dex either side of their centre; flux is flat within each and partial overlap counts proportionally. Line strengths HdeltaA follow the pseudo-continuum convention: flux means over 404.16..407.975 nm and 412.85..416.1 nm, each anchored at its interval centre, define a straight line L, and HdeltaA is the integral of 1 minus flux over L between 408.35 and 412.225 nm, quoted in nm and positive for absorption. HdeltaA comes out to 0.46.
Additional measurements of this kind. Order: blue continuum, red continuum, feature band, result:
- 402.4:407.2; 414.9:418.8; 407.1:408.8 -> 0.03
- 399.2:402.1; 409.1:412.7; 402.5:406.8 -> -0.29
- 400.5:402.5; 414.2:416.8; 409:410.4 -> 0.24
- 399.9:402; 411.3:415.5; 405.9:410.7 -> 0.35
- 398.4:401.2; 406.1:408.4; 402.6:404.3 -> -0.10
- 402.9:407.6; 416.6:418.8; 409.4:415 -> 0.31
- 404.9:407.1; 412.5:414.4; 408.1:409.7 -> 0.12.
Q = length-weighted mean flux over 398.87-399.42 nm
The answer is 6.61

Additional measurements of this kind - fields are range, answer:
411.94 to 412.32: 6.63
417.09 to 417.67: 5.88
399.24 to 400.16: 6.03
